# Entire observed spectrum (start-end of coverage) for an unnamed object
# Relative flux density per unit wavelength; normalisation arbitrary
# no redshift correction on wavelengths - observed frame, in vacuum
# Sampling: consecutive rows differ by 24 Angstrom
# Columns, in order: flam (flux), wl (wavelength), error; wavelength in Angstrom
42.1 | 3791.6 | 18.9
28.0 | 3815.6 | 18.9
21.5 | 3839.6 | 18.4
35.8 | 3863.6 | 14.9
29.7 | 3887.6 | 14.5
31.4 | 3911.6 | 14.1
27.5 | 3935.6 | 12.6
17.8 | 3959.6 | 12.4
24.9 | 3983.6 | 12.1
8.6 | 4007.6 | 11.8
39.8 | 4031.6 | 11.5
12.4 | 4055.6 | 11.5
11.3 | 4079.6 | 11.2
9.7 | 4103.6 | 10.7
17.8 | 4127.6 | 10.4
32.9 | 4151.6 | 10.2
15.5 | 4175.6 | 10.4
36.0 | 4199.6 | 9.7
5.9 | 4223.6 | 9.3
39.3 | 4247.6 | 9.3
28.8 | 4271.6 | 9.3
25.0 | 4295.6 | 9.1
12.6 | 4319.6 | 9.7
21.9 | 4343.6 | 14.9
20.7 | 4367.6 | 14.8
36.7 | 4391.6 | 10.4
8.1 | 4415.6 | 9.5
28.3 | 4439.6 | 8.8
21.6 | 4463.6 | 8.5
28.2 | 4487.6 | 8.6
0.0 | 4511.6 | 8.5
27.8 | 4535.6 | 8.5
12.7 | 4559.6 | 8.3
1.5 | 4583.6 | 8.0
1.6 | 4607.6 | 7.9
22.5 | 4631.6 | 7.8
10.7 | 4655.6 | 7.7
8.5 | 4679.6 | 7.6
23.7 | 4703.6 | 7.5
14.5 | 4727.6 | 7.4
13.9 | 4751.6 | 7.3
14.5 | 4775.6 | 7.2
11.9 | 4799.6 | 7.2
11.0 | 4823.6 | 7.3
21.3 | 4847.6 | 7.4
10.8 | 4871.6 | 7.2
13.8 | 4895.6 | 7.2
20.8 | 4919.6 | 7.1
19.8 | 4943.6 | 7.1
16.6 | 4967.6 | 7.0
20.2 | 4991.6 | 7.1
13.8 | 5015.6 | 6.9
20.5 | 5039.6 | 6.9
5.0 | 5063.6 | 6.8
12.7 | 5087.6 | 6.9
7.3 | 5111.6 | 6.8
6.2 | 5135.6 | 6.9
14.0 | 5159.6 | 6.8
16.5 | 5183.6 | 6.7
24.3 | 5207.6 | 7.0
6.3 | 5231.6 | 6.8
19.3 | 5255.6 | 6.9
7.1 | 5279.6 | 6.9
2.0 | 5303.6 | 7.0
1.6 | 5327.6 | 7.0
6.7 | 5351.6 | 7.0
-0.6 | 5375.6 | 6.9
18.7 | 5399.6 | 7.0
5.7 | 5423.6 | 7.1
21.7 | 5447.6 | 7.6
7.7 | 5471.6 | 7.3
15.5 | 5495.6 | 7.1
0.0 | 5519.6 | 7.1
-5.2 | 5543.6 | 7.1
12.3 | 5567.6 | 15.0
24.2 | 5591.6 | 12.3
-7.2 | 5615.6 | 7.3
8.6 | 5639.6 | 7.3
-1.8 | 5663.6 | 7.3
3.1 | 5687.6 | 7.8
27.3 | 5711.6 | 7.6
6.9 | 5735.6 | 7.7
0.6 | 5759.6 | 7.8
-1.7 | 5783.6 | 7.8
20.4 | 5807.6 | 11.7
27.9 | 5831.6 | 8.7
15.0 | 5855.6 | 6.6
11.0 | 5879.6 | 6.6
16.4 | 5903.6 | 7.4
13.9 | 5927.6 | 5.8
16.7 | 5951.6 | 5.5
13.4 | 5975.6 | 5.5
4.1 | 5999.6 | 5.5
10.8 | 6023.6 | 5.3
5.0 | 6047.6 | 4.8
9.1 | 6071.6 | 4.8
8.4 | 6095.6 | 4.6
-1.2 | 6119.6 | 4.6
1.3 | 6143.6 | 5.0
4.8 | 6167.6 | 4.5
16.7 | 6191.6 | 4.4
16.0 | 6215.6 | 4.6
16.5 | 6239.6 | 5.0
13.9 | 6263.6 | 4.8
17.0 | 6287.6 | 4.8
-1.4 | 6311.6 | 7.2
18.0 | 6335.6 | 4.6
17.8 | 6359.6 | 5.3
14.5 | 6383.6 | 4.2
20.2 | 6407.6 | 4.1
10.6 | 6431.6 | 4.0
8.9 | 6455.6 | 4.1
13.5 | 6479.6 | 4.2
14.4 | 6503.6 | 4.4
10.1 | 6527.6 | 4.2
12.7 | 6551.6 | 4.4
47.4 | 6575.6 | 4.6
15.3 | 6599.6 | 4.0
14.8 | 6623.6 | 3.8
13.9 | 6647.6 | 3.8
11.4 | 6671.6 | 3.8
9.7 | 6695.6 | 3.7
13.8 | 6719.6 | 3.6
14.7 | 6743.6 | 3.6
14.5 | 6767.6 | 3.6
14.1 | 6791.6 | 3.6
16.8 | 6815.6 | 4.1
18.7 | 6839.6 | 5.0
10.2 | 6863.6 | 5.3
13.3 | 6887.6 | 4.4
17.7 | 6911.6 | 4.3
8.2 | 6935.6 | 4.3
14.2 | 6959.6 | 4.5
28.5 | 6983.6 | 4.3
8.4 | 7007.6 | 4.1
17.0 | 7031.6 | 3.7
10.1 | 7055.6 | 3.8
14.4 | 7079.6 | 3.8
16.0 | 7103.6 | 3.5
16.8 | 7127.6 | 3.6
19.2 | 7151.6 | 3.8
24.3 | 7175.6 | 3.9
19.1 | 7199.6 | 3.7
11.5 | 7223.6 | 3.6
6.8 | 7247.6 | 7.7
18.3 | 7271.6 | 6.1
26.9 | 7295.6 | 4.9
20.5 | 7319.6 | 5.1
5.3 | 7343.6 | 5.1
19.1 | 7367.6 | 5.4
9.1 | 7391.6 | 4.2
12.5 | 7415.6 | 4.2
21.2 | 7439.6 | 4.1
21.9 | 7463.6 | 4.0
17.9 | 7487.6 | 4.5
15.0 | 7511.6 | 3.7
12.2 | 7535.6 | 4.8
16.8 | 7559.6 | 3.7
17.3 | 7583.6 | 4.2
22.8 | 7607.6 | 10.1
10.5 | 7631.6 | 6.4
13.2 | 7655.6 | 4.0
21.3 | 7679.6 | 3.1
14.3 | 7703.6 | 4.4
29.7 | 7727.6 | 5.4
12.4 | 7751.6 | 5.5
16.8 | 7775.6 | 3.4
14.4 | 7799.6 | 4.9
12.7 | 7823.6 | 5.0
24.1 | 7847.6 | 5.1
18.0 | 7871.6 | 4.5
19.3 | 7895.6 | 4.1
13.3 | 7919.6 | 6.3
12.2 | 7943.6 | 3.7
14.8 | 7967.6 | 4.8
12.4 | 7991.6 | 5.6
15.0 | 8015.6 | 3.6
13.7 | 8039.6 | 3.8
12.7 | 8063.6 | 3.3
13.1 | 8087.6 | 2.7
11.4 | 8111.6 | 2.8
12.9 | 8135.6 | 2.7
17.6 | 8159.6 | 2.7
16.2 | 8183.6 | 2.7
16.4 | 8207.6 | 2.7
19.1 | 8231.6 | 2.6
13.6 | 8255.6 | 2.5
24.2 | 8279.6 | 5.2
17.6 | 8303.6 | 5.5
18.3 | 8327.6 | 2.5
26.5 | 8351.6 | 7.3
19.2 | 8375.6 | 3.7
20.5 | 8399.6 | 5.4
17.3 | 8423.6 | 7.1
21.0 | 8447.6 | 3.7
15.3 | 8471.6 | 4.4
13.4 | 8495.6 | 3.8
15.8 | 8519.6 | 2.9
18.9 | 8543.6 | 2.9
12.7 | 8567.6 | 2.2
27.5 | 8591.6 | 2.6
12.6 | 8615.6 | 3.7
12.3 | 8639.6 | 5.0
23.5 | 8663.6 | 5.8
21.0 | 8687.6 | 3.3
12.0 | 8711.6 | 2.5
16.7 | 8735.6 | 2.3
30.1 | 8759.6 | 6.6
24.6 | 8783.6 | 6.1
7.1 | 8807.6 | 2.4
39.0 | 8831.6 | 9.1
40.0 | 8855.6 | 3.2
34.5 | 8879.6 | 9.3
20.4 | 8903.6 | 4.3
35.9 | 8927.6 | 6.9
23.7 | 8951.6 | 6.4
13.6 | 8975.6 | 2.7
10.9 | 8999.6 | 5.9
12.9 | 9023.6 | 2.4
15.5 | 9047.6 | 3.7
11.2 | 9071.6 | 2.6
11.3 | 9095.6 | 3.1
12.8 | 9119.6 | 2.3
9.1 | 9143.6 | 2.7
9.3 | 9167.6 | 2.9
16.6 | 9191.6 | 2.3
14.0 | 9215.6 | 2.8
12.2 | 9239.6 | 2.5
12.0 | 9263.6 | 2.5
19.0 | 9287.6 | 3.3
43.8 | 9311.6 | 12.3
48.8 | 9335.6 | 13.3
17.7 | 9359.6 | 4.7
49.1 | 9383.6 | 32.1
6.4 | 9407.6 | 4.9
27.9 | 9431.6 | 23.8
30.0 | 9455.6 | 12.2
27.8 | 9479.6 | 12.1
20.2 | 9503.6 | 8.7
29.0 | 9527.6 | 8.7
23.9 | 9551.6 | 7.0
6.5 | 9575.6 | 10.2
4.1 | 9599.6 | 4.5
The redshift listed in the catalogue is 0.77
